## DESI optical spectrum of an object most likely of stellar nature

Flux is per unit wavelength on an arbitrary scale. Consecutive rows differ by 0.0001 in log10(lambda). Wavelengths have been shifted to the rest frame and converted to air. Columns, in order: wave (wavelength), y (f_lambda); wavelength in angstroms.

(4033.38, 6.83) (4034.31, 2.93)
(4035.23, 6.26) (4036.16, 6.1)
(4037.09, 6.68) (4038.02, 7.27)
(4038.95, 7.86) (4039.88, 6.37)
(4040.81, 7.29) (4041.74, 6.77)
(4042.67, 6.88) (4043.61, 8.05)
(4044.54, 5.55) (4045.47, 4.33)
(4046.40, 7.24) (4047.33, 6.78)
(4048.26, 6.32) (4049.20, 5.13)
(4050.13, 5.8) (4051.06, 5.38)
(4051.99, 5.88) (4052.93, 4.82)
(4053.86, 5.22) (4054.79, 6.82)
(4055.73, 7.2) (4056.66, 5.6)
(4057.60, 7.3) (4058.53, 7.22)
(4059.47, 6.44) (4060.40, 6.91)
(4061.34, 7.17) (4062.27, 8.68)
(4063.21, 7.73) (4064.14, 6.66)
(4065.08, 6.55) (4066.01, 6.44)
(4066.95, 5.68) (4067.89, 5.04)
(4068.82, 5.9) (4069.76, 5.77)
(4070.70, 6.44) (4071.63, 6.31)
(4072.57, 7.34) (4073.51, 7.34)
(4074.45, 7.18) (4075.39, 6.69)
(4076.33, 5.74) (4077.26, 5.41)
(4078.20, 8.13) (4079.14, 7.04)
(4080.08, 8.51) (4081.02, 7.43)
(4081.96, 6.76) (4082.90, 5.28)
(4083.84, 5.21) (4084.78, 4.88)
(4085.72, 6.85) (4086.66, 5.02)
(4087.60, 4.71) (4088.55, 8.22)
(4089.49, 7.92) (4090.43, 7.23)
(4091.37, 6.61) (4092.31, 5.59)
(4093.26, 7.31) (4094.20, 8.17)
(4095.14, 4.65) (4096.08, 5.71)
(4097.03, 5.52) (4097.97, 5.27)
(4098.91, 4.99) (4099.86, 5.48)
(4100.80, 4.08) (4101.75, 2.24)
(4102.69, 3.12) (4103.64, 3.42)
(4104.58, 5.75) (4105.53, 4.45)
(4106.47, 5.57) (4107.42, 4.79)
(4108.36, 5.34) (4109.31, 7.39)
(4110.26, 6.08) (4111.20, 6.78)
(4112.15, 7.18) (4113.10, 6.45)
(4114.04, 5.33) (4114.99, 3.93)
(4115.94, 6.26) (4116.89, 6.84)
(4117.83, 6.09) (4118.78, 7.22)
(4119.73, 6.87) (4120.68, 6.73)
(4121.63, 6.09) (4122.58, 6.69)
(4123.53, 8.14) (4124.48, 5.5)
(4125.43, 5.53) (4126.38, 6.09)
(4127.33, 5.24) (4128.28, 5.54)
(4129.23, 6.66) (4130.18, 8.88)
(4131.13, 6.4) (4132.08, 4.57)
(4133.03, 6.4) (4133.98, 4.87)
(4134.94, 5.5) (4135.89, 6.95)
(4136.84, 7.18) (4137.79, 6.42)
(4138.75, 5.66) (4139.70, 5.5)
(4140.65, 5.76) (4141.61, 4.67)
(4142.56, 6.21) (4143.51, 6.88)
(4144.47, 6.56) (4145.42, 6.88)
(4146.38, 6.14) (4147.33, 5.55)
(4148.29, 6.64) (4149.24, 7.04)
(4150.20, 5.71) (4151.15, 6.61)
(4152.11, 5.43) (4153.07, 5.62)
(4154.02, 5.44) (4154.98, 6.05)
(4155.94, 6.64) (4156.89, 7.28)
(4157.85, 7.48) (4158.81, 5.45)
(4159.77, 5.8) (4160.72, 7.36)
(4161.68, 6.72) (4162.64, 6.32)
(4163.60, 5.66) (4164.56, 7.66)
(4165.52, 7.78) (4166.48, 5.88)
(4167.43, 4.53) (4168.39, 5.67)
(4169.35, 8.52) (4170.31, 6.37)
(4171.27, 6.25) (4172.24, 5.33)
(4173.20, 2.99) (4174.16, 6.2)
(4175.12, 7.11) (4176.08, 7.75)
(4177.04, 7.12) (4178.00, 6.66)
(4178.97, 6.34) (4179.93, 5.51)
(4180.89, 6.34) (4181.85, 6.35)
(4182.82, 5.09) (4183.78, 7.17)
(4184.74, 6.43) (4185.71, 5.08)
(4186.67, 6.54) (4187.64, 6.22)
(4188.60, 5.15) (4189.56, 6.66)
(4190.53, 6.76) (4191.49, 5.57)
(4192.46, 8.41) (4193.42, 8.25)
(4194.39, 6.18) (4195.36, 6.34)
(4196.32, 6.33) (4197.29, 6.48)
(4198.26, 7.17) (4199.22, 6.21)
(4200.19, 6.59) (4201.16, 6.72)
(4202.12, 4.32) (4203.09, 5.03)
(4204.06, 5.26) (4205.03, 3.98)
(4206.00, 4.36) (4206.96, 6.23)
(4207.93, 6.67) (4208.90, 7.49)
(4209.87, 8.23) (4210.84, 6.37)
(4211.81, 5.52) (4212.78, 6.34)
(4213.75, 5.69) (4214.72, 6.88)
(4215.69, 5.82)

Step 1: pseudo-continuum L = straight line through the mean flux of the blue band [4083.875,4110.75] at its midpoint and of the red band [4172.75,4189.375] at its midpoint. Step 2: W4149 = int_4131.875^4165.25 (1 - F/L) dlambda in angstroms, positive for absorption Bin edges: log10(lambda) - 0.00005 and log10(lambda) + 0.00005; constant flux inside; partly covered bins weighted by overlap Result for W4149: -1.6 angstroms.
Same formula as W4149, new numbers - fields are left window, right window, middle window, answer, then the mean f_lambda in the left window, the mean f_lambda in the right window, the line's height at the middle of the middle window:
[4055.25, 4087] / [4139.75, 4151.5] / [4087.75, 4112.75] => 2.80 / 6.59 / 6.19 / 6.43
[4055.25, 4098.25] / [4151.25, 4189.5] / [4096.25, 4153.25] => 4.52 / 6.54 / 6.25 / 6.39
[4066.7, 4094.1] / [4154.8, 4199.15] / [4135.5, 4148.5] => 0.49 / 6.5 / 6.41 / 6.44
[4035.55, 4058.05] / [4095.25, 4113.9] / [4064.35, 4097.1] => -4.25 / 6.36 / 5.23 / 5.7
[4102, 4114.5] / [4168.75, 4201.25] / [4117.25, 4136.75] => -2.17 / 5.46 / 6.41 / 5.69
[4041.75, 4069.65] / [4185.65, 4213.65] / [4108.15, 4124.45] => -0.30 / 6.37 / 6.23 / 6.31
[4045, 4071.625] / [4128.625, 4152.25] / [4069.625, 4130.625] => 1.46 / 6.3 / 6.21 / 6.26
